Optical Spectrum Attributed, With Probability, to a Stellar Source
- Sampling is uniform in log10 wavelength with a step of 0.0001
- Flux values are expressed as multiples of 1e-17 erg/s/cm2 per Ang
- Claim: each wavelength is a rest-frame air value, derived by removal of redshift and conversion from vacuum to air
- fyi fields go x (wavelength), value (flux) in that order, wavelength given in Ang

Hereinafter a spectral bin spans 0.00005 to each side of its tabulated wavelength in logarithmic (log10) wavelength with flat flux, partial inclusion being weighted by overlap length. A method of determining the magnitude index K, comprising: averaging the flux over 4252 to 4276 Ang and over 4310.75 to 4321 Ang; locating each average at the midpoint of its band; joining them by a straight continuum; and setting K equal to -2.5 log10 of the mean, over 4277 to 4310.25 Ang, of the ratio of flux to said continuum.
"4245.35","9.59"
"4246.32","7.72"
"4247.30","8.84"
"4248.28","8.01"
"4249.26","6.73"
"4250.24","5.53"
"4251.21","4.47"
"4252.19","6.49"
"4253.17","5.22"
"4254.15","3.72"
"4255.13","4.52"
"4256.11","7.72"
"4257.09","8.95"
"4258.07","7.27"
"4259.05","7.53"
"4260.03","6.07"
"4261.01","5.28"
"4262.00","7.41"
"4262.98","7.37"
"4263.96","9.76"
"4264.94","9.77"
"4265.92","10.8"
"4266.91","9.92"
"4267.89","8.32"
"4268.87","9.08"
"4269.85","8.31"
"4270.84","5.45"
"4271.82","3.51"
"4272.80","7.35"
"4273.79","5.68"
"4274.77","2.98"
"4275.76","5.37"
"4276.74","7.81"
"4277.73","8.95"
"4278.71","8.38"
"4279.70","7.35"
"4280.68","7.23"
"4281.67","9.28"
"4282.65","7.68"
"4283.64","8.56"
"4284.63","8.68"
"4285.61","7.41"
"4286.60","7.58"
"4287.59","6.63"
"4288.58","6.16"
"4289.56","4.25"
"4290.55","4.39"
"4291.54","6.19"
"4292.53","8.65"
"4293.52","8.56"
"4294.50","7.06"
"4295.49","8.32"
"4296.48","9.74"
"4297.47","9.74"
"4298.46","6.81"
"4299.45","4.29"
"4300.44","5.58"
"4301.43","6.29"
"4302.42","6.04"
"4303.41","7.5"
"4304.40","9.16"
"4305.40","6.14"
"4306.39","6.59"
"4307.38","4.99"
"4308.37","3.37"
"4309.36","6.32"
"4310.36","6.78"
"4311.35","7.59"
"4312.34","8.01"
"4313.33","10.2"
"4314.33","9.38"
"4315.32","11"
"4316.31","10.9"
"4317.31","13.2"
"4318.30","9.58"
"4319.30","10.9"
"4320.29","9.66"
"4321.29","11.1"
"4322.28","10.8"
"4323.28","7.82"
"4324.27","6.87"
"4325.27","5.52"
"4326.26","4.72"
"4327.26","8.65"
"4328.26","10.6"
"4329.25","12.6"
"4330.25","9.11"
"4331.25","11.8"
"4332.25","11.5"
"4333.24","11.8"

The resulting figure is 0.21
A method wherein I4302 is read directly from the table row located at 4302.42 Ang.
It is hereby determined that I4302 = 6.04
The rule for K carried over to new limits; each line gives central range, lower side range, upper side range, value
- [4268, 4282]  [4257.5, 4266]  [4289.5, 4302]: 0.08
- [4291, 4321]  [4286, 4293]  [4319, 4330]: -0.06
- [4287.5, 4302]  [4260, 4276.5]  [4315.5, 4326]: 0.22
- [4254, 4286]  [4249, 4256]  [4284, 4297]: -0.20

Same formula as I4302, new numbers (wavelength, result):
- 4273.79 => 5.68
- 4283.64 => 8.56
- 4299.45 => 4.29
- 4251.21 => 4.47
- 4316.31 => 10.9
